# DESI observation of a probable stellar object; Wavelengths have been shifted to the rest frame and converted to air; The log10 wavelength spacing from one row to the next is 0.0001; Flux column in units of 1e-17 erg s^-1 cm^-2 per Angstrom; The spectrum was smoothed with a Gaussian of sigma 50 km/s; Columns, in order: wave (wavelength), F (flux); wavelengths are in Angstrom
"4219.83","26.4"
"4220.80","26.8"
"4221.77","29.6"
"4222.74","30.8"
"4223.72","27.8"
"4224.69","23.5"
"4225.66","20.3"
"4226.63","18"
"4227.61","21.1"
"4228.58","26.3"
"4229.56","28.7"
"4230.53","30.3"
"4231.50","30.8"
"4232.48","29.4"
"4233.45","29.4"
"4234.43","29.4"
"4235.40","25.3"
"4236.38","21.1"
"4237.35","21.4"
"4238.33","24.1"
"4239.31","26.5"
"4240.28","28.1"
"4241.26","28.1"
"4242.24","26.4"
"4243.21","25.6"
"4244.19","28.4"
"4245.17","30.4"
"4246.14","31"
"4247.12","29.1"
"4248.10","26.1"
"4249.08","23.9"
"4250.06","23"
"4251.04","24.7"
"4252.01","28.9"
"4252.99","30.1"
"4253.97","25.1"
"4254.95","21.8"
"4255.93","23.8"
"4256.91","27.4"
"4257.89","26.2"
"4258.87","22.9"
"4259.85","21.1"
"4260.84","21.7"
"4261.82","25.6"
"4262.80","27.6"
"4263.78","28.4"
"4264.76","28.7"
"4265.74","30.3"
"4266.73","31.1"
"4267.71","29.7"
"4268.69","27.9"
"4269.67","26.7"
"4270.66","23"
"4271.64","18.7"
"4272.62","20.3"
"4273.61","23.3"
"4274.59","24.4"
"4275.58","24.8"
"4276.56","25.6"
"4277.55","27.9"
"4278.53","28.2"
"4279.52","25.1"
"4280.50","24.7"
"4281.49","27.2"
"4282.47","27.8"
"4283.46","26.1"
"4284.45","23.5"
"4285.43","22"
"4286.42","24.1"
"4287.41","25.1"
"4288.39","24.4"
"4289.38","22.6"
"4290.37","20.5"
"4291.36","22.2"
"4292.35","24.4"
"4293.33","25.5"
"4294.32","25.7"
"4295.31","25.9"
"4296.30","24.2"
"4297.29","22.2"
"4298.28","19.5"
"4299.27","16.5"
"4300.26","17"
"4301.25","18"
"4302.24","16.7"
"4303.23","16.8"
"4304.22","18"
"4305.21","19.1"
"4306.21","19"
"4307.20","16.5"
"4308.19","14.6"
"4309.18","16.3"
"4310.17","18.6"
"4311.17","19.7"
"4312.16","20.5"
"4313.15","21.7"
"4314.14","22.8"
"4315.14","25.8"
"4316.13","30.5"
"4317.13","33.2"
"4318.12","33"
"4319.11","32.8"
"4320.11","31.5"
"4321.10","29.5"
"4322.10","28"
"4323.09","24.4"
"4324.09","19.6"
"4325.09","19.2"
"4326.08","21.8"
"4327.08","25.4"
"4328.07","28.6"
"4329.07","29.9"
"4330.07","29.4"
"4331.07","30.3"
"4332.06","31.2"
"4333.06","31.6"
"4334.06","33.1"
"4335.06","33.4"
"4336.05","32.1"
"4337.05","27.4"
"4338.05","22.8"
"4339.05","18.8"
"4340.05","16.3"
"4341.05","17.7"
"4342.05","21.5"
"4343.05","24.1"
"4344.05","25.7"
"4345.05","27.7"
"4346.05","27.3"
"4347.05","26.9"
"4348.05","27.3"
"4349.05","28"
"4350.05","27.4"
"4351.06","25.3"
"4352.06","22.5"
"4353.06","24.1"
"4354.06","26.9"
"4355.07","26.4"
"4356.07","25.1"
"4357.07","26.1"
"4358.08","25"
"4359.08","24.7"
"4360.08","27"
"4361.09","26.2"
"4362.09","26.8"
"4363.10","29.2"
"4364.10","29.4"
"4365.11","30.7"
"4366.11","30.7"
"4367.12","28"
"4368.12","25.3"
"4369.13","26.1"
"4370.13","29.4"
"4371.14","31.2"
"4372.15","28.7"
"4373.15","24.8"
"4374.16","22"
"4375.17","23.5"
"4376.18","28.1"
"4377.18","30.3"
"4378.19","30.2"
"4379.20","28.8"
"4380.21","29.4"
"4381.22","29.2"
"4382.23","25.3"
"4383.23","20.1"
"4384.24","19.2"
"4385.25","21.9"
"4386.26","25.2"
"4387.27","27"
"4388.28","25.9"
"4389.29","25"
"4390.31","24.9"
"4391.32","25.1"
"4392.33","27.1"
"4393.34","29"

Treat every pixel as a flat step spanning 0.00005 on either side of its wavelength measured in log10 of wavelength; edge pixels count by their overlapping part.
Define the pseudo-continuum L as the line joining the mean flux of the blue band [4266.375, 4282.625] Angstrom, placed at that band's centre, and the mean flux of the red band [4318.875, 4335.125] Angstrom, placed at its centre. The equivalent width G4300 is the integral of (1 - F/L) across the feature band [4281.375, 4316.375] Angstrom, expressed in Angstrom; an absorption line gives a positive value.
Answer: 6.7 Angstrom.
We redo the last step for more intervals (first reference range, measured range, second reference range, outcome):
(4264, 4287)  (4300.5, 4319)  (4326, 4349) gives 3.5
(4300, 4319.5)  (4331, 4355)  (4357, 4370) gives -1.0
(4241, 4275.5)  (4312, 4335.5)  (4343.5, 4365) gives -1.4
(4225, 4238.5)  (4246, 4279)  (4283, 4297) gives -1.5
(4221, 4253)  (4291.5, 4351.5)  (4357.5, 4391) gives 5.2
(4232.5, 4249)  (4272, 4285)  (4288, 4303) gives -1.1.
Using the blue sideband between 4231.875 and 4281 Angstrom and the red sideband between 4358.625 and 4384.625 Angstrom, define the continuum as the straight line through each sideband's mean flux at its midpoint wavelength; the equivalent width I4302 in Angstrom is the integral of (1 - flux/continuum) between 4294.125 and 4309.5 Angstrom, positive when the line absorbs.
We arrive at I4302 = 4.3 Angstrom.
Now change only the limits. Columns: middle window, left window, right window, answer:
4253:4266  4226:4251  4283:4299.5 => -0.2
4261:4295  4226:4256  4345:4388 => 1.4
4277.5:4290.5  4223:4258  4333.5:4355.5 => 0.5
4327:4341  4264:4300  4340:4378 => -1.0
